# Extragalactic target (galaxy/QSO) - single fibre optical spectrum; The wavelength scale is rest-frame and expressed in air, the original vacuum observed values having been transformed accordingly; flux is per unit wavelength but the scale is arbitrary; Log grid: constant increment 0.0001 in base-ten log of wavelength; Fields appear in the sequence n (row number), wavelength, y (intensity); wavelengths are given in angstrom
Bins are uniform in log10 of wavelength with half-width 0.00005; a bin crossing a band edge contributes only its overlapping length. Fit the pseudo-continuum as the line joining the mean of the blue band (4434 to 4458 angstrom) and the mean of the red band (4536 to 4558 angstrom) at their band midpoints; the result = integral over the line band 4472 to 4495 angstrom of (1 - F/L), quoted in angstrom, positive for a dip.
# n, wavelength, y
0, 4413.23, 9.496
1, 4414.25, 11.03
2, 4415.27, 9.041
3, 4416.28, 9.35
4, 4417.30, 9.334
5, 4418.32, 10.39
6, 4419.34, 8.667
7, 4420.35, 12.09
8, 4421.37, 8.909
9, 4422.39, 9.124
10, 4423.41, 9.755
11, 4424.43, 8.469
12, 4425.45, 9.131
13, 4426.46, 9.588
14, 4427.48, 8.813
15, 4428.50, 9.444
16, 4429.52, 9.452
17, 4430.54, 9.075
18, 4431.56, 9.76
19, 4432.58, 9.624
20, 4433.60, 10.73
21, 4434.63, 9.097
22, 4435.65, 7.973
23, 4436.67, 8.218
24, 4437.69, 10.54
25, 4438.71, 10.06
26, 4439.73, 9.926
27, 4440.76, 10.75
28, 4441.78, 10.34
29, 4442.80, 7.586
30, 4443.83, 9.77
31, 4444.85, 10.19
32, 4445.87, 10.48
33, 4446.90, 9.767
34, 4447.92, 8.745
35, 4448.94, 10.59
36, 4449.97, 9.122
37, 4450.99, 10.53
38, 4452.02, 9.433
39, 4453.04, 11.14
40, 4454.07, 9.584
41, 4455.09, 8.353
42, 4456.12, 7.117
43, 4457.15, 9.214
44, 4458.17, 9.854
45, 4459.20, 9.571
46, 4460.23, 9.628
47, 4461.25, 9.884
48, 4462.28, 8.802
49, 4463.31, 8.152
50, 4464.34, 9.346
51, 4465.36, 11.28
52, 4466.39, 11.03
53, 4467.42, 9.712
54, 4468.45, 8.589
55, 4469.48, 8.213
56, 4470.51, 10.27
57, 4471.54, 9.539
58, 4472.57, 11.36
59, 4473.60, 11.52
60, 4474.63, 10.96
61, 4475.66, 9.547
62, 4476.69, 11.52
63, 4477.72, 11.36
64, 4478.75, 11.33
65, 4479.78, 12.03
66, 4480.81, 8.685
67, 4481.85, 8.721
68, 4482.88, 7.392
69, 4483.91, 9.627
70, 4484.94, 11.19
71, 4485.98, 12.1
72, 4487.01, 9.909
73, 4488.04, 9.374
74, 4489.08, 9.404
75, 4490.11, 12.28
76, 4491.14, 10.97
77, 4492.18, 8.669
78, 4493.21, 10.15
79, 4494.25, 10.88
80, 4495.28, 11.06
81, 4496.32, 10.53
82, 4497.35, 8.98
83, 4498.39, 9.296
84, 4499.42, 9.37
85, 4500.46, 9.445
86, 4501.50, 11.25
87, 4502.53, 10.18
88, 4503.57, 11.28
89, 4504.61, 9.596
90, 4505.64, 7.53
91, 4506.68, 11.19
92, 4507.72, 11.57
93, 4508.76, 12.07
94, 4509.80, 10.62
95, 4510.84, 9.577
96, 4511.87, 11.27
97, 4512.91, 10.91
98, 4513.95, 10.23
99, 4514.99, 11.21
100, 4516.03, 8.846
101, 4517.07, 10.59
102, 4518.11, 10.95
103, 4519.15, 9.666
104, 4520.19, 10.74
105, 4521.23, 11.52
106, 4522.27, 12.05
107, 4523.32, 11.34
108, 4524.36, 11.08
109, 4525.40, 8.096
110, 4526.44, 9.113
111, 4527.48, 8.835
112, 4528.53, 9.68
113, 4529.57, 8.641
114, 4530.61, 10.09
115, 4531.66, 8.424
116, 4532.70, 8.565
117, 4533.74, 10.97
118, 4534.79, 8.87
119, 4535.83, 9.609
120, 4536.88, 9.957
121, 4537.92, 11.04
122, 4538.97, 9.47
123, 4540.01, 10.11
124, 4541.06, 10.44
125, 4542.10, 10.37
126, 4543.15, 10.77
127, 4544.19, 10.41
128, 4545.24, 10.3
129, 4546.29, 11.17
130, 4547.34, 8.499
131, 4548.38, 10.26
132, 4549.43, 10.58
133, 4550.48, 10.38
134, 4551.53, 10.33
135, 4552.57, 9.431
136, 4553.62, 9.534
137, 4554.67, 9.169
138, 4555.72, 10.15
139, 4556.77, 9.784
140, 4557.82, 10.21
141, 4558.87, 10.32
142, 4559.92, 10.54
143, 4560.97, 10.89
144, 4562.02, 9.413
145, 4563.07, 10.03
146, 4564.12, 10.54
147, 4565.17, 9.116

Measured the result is -1.6 angstrom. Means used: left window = 9.51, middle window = 10.4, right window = 10.1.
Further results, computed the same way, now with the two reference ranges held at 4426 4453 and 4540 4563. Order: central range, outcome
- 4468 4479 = -0.66 angstrom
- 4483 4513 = -1.26 angstrom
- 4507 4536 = -0.58 angstrom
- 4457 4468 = 0.05 angstrom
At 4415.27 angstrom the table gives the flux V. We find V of 9.041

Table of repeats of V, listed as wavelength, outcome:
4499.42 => 9.37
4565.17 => 9.116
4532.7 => 8.565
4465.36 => 11.28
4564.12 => 10.54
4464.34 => 9.346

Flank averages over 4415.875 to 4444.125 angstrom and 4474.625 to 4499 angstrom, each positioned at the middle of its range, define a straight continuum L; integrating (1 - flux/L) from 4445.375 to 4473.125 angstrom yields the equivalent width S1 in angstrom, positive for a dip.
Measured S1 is 0.8 angstrom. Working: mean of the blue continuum 9.49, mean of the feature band 9.6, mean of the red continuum 10.2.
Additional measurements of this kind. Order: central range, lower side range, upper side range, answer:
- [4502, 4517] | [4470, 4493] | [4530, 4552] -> -0.4 angstrom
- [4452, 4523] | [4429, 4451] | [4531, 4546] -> -2.5 angstrom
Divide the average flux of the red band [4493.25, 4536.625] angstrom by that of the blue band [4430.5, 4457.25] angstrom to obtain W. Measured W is 1.06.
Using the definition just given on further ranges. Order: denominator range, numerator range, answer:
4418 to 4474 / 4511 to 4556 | 1.05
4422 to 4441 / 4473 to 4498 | 1.10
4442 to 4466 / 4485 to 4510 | 1.09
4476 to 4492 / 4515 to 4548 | 0.97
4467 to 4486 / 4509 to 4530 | 1.01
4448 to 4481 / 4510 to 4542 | 1.02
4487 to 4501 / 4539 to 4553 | 1.02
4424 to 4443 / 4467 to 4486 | 1.07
